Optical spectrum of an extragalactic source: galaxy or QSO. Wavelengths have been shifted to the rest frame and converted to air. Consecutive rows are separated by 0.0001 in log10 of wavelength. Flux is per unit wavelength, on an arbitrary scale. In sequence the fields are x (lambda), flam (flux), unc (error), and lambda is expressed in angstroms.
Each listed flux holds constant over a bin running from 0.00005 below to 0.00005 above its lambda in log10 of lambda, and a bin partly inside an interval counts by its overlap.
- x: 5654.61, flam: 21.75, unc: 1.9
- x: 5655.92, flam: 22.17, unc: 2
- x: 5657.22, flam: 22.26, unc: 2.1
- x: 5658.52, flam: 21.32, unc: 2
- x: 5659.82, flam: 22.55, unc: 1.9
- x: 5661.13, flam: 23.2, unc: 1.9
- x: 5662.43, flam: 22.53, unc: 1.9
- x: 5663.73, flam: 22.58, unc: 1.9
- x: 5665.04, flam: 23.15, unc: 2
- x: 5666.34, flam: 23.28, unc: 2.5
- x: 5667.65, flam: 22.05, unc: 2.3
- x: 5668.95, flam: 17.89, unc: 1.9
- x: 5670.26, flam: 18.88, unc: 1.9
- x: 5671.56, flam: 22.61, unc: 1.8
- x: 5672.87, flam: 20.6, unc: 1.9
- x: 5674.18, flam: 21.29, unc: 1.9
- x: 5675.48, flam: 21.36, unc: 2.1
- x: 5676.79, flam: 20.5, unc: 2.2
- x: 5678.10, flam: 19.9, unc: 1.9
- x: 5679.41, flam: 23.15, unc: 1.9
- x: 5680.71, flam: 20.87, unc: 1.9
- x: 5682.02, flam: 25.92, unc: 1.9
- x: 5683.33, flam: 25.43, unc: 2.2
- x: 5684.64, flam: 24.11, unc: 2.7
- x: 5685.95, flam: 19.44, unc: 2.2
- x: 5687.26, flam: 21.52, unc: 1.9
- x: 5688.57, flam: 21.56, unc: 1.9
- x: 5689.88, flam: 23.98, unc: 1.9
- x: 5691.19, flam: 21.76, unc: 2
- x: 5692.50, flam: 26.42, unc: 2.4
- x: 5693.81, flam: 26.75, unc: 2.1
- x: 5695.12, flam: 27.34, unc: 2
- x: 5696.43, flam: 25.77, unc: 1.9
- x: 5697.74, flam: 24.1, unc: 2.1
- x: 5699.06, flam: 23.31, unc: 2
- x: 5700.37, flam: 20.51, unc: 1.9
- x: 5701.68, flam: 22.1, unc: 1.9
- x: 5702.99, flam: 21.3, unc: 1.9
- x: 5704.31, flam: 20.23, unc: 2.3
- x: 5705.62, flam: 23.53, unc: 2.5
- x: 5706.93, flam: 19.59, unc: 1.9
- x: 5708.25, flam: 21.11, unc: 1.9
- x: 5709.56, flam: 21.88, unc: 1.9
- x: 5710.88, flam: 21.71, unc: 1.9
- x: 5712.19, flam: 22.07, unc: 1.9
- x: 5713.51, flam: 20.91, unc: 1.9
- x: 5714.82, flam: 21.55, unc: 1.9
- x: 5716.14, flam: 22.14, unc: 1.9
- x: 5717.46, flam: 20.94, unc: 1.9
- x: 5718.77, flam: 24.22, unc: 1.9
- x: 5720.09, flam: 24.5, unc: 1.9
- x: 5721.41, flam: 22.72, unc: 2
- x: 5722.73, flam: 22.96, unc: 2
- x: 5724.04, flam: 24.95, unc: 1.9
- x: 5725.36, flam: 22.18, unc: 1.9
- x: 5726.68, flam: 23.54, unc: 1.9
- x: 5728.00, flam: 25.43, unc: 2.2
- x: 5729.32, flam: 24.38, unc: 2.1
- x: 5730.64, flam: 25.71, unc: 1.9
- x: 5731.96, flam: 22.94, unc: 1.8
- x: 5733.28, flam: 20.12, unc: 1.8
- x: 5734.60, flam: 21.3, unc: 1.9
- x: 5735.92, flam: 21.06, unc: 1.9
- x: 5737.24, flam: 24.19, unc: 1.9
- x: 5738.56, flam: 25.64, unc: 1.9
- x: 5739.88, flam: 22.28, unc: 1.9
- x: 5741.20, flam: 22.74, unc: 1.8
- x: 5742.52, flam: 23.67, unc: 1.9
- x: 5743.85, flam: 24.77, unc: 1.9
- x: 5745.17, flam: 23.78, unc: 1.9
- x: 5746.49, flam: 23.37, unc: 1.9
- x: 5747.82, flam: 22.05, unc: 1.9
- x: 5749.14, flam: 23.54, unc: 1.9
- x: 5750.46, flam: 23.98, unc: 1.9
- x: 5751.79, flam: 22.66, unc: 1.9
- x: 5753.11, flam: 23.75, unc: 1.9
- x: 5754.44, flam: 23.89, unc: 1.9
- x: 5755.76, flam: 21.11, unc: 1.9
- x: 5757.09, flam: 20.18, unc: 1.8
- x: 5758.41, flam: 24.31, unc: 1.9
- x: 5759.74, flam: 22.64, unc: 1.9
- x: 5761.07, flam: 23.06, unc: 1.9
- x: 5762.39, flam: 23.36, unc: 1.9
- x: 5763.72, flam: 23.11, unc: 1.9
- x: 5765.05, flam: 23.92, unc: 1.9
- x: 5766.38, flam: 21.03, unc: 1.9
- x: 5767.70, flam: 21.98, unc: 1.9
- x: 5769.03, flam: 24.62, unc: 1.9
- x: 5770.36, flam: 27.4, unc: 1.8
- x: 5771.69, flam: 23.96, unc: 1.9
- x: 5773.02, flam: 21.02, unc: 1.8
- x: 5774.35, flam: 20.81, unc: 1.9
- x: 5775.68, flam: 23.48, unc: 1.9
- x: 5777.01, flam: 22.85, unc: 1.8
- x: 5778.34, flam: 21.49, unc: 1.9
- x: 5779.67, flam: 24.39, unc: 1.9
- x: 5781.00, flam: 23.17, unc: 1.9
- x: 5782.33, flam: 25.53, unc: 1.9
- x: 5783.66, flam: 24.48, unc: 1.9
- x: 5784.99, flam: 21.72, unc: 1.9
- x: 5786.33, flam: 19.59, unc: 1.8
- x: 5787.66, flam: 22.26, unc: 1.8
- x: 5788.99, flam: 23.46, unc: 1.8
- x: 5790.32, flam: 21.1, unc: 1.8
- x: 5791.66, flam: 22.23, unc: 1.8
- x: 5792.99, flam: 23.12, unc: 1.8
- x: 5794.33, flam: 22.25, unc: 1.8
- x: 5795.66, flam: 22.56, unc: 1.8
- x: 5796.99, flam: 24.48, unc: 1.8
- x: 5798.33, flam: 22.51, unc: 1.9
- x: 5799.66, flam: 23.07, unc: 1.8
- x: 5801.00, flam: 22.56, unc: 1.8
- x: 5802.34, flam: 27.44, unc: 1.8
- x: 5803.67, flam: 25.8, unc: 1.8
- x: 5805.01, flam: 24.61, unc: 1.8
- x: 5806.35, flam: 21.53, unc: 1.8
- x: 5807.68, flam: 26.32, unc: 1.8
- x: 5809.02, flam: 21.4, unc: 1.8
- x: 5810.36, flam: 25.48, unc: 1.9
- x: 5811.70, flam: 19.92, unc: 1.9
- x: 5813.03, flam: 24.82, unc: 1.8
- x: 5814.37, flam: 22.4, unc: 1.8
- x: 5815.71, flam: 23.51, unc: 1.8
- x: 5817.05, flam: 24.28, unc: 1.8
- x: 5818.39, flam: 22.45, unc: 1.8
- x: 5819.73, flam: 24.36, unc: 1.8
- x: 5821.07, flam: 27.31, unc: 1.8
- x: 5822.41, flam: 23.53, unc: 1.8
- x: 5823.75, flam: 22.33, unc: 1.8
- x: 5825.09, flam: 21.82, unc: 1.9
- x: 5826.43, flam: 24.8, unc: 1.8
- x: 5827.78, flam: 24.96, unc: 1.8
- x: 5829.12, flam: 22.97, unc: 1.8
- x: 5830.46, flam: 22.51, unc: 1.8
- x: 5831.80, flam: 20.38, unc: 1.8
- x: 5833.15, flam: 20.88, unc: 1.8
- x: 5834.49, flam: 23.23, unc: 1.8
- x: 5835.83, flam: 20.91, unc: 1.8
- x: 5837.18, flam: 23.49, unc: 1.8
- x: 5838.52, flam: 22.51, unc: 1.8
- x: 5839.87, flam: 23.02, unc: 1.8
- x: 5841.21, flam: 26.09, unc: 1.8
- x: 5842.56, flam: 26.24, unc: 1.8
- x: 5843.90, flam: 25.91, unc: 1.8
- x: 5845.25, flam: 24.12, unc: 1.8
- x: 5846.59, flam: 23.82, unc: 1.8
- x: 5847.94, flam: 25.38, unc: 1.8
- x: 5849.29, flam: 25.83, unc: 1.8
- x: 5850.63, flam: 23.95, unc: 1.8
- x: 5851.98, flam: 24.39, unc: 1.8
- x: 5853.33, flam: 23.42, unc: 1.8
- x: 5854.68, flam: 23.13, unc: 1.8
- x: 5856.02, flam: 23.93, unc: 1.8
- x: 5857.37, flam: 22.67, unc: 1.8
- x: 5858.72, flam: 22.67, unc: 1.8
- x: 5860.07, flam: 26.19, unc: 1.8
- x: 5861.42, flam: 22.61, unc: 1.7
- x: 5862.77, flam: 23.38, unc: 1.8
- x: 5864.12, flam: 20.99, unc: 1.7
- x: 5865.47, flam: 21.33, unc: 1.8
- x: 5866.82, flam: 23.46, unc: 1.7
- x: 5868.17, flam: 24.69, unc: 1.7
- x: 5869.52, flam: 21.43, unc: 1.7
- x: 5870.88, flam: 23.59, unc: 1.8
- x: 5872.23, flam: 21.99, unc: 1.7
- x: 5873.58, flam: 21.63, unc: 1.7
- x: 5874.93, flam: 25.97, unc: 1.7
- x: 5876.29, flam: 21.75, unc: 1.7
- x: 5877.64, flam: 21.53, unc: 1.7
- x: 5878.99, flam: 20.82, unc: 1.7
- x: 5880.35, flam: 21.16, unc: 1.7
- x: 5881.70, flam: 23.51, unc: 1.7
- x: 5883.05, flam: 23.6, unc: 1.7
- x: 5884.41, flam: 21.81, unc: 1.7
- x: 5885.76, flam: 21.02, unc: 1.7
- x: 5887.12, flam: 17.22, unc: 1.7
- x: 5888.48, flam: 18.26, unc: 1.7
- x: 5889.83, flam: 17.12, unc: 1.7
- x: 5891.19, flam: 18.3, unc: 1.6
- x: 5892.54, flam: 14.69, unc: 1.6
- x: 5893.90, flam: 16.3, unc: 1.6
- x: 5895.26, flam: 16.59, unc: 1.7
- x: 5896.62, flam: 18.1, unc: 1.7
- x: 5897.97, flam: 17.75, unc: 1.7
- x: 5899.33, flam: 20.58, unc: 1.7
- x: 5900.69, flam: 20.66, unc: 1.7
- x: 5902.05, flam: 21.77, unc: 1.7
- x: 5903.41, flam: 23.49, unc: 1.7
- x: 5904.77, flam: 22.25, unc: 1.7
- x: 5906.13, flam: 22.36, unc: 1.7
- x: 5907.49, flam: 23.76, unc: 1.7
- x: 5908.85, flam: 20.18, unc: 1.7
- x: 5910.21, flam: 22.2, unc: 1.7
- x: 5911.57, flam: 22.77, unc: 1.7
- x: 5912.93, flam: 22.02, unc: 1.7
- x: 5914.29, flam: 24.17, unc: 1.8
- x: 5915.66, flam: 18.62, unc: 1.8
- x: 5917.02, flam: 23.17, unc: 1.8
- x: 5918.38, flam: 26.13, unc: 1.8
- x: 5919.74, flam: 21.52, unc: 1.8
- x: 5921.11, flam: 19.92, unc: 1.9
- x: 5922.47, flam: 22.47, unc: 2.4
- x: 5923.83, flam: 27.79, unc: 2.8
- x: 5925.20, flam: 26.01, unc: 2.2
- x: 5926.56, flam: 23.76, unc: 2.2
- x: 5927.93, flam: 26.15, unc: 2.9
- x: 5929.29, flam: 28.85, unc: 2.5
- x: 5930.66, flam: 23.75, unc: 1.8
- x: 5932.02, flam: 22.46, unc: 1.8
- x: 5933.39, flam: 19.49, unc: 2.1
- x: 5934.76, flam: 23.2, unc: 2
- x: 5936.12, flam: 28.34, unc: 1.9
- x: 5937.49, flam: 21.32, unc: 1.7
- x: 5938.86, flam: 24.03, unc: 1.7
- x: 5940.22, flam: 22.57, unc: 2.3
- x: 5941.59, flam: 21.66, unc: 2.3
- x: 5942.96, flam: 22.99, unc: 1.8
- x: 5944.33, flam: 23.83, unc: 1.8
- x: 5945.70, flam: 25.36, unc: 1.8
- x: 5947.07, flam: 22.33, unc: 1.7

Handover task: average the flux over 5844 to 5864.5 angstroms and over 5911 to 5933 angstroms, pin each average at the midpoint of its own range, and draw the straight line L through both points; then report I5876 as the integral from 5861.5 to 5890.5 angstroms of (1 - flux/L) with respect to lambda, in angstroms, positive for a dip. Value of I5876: 2.51 angstroms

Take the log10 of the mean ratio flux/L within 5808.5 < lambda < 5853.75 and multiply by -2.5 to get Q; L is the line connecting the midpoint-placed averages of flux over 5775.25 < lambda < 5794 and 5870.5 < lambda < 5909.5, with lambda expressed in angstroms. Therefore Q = -0.09 mag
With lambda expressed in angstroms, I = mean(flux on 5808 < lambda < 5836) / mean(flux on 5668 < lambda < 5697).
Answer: 1.0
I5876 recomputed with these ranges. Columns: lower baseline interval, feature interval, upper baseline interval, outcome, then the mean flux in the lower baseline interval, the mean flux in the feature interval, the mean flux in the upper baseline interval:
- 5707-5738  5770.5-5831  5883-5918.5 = -4.54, 22.7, 23.3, 20.4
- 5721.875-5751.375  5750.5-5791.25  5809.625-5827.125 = 1.01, 23.4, 22.9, 23.6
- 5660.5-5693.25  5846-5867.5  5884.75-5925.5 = -2.46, 22.2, 23.6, 20.9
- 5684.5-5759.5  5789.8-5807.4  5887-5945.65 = -0.69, 22.9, 23.4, 21.9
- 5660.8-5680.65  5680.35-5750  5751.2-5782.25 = -2.62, 21.5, 23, 23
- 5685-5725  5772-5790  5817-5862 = 0.49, 22.7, 22.6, 23.7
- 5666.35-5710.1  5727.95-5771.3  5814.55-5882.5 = -1.00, 22.3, 23.2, 23.3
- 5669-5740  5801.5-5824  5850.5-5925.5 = -1.88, 22.6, 24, 21.8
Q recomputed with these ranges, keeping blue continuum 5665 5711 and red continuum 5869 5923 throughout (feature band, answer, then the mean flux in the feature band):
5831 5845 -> -0.091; 23.3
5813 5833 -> -0.090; 23.4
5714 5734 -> -0.051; 23.2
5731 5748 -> -0.046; 23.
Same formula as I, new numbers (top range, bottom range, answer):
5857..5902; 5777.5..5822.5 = 0.90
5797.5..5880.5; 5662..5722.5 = 1.05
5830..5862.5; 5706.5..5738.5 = 1.04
